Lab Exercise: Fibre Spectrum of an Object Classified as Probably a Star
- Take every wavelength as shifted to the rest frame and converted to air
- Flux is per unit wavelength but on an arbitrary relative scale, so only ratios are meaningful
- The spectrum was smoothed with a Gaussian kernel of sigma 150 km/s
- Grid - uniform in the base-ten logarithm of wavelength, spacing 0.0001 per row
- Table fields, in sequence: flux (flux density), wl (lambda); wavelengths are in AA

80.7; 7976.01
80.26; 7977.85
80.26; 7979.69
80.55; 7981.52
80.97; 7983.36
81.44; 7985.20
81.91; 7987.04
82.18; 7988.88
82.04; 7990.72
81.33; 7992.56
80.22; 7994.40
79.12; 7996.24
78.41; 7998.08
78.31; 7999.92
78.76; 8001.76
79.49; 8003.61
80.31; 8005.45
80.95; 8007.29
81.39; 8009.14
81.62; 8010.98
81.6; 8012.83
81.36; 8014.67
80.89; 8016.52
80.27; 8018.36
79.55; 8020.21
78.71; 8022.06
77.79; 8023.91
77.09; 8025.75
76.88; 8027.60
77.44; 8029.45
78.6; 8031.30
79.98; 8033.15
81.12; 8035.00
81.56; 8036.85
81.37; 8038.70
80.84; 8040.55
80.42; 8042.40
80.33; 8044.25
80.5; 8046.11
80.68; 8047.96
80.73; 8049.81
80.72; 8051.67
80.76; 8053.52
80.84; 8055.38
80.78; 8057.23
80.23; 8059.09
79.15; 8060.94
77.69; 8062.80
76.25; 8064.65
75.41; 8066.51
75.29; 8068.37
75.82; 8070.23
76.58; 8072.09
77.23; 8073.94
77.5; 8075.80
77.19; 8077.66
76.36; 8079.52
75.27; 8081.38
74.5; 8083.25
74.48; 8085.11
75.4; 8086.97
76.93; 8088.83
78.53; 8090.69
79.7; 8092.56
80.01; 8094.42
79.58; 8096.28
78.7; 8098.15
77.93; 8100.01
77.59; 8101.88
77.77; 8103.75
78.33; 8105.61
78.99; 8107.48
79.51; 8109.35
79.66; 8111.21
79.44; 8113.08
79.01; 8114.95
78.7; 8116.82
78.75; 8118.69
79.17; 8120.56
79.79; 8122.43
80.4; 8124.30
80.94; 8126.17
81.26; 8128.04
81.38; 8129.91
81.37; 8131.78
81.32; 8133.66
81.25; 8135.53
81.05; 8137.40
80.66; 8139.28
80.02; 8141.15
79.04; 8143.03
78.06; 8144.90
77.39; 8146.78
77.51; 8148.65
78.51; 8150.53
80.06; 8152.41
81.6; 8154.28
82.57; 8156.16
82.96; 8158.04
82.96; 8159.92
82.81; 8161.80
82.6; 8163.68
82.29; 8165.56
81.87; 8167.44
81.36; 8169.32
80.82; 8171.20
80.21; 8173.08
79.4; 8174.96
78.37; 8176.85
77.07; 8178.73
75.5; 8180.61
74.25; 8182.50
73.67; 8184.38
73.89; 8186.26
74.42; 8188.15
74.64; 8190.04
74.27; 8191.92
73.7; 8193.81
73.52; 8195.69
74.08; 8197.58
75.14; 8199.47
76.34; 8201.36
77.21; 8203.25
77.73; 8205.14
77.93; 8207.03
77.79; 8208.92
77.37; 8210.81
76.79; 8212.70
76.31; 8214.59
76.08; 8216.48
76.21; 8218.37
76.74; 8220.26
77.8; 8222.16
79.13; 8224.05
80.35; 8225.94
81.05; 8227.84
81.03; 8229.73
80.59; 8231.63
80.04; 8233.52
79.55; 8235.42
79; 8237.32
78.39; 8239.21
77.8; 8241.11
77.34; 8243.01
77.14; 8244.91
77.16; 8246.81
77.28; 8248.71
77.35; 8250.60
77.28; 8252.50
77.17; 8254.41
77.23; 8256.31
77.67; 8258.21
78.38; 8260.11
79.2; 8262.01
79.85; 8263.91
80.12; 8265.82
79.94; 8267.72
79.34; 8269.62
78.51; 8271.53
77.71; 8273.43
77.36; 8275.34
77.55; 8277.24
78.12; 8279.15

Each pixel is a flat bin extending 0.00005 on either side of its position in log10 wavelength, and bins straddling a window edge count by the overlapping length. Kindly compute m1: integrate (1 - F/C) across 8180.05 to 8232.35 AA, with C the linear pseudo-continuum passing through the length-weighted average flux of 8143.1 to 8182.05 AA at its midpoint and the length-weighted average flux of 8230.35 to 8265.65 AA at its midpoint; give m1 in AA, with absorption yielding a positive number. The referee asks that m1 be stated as 1.7 AA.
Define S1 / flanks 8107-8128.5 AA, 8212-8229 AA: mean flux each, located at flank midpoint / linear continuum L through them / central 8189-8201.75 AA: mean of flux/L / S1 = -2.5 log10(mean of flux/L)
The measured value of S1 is 0.055 mag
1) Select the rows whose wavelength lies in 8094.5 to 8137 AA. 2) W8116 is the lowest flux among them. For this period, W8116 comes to 77.59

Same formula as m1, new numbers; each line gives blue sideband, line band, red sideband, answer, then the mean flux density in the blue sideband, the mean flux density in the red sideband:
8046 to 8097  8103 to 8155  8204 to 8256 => -1.11 AA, 78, 78.1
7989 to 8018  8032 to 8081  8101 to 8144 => 0.71 AA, 80.5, 79.8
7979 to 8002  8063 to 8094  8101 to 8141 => 1.38 AA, 80.5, 79.8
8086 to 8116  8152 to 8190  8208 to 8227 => -0.68 AA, 78.6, 77.5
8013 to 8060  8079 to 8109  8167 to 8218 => 0.45 AA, 80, 76.6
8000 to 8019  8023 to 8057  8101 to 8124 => 0.08 AA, 80.6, 78.9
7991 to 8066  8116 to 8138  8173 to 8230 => -0.69 AA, 79.8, 76.6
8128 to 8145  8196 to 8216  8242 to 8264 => 0.59 AA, 80.6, 77.7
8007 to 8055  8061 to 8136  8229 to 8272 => 1.28 AA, 80.1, 78.6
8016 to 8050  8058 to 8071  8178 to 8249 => 0.34 AA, 79.7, 77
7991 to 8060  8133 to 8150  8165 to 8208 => -0.40 AA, 80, 76.8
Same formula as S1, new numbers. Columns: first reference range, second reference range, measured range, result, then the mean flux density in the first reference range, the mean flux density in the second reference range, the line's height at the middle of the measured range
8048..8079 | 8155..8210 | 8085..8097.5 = 0.002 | 78.3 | 77.9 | 78.2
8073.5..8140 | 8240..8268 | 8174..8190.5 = 0.038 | 78.8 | 78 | 78.4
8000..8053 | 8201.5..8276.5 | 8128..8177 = -0.024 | 80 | 78.2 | 78.9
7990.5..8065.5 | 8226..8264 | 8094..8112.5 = 0.009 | 79.9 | 78.5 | 79.4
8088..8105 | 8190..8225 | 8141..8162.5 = -0.039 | 78.5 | 76.3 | 77.4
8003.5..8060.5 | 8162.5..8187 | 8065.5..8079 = 0.046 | 80.2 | 78.7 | 79.7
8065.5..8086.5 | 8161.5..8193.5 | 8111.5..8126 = -0.037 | 75.9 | 77.9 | 76.8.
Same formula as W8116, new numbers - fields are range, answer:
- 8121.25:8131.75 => 79.79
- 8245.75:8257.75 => 77.16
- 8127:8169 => 77.39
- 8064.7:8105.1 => 74.48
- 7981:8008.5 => 78.31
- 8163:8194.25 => 73.67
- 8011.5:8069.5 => 75.29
